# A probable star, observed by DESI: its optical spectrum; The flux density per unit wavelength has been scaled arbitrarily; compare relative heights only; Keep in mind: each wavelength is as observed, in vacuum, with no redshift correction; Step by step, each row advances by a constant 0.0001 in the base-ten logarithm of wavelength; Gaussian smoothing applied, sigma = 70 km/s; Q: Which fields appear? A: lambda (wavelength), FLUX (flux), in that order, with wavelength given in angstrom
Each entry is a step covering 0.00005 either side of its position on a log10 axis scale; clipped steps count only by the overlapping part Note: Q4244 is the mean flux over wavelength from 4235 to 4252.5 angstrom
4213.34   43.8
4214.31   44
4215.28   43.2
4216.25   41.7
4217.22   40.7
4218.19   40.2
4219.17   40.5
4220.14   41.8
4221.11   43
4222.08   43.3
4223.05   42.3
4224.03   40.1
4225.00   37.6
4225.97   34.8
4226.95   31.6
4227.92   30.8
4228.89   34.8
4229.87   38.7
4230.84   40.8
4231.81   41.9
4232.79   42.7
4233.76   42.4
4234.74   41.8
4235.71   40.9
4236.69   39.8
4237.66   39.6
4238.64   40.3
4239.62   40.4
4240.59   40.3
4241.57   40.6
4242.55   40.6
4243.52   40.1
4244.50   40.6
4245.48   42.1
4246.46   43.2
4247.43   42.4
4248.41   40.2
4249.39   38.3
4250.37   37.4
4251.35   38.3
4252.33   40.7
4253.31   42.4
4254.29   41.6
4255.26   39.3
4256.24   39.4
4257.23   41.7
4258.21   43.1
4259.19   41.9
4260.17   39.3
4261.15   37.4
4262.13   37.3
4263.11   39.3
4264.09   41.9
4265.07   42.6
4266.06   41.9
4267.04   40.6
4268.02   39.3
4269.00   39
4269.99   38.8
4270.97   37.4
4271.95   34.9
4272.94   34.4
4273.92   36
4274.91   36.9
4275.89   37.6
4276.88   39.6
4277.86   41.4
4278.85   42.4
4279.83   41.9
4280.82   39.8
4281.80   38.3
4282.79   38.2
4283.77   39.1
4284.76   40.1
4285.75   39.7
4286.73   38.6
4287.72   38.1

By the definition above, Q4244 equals 40.3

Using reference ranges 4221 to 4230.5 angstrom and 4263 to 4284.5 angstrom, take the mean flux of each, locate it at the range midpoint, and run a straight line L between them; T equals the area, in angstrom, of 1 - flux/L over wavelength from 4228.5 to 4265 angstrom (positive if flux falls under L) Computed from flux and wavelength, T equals -2.1 angstrom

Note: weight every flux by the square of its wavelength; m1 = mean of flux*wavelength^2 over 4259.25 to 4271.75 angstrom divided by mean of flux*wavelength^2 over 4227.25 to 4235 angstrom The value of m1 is 1.03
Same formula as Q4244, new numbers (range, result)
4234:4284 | 39.9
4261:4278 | 38.7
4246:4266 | 40.4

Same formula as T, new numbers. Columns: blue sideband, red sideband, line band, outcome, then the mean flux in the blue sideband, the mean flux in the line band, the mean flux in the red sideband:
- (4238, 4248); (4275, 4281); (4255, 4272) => 0.3 angstrom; 41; 39.9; 40.2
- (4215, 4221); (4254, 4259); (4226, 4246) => 0.9 angstrom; 41.4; 39.4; 41.1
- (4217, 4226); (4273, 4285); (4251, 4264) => -0.2 angstrom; 40.7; 40.2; 39.1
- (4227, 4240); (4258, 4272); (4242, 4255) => -0.3 angstrom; 39.3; 40.6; 39.8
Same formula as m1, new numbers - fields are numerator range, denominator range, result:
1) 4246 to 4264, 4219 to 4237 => 1.03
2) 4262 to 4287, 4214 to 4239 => 1.00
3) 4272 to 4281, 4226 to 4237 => 1.02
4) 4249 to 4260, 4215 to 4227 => 1.02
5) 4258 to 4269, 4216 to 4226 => 1.01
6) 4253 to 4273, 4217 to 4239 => 1.02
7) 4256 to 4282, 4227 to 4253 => 1.00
